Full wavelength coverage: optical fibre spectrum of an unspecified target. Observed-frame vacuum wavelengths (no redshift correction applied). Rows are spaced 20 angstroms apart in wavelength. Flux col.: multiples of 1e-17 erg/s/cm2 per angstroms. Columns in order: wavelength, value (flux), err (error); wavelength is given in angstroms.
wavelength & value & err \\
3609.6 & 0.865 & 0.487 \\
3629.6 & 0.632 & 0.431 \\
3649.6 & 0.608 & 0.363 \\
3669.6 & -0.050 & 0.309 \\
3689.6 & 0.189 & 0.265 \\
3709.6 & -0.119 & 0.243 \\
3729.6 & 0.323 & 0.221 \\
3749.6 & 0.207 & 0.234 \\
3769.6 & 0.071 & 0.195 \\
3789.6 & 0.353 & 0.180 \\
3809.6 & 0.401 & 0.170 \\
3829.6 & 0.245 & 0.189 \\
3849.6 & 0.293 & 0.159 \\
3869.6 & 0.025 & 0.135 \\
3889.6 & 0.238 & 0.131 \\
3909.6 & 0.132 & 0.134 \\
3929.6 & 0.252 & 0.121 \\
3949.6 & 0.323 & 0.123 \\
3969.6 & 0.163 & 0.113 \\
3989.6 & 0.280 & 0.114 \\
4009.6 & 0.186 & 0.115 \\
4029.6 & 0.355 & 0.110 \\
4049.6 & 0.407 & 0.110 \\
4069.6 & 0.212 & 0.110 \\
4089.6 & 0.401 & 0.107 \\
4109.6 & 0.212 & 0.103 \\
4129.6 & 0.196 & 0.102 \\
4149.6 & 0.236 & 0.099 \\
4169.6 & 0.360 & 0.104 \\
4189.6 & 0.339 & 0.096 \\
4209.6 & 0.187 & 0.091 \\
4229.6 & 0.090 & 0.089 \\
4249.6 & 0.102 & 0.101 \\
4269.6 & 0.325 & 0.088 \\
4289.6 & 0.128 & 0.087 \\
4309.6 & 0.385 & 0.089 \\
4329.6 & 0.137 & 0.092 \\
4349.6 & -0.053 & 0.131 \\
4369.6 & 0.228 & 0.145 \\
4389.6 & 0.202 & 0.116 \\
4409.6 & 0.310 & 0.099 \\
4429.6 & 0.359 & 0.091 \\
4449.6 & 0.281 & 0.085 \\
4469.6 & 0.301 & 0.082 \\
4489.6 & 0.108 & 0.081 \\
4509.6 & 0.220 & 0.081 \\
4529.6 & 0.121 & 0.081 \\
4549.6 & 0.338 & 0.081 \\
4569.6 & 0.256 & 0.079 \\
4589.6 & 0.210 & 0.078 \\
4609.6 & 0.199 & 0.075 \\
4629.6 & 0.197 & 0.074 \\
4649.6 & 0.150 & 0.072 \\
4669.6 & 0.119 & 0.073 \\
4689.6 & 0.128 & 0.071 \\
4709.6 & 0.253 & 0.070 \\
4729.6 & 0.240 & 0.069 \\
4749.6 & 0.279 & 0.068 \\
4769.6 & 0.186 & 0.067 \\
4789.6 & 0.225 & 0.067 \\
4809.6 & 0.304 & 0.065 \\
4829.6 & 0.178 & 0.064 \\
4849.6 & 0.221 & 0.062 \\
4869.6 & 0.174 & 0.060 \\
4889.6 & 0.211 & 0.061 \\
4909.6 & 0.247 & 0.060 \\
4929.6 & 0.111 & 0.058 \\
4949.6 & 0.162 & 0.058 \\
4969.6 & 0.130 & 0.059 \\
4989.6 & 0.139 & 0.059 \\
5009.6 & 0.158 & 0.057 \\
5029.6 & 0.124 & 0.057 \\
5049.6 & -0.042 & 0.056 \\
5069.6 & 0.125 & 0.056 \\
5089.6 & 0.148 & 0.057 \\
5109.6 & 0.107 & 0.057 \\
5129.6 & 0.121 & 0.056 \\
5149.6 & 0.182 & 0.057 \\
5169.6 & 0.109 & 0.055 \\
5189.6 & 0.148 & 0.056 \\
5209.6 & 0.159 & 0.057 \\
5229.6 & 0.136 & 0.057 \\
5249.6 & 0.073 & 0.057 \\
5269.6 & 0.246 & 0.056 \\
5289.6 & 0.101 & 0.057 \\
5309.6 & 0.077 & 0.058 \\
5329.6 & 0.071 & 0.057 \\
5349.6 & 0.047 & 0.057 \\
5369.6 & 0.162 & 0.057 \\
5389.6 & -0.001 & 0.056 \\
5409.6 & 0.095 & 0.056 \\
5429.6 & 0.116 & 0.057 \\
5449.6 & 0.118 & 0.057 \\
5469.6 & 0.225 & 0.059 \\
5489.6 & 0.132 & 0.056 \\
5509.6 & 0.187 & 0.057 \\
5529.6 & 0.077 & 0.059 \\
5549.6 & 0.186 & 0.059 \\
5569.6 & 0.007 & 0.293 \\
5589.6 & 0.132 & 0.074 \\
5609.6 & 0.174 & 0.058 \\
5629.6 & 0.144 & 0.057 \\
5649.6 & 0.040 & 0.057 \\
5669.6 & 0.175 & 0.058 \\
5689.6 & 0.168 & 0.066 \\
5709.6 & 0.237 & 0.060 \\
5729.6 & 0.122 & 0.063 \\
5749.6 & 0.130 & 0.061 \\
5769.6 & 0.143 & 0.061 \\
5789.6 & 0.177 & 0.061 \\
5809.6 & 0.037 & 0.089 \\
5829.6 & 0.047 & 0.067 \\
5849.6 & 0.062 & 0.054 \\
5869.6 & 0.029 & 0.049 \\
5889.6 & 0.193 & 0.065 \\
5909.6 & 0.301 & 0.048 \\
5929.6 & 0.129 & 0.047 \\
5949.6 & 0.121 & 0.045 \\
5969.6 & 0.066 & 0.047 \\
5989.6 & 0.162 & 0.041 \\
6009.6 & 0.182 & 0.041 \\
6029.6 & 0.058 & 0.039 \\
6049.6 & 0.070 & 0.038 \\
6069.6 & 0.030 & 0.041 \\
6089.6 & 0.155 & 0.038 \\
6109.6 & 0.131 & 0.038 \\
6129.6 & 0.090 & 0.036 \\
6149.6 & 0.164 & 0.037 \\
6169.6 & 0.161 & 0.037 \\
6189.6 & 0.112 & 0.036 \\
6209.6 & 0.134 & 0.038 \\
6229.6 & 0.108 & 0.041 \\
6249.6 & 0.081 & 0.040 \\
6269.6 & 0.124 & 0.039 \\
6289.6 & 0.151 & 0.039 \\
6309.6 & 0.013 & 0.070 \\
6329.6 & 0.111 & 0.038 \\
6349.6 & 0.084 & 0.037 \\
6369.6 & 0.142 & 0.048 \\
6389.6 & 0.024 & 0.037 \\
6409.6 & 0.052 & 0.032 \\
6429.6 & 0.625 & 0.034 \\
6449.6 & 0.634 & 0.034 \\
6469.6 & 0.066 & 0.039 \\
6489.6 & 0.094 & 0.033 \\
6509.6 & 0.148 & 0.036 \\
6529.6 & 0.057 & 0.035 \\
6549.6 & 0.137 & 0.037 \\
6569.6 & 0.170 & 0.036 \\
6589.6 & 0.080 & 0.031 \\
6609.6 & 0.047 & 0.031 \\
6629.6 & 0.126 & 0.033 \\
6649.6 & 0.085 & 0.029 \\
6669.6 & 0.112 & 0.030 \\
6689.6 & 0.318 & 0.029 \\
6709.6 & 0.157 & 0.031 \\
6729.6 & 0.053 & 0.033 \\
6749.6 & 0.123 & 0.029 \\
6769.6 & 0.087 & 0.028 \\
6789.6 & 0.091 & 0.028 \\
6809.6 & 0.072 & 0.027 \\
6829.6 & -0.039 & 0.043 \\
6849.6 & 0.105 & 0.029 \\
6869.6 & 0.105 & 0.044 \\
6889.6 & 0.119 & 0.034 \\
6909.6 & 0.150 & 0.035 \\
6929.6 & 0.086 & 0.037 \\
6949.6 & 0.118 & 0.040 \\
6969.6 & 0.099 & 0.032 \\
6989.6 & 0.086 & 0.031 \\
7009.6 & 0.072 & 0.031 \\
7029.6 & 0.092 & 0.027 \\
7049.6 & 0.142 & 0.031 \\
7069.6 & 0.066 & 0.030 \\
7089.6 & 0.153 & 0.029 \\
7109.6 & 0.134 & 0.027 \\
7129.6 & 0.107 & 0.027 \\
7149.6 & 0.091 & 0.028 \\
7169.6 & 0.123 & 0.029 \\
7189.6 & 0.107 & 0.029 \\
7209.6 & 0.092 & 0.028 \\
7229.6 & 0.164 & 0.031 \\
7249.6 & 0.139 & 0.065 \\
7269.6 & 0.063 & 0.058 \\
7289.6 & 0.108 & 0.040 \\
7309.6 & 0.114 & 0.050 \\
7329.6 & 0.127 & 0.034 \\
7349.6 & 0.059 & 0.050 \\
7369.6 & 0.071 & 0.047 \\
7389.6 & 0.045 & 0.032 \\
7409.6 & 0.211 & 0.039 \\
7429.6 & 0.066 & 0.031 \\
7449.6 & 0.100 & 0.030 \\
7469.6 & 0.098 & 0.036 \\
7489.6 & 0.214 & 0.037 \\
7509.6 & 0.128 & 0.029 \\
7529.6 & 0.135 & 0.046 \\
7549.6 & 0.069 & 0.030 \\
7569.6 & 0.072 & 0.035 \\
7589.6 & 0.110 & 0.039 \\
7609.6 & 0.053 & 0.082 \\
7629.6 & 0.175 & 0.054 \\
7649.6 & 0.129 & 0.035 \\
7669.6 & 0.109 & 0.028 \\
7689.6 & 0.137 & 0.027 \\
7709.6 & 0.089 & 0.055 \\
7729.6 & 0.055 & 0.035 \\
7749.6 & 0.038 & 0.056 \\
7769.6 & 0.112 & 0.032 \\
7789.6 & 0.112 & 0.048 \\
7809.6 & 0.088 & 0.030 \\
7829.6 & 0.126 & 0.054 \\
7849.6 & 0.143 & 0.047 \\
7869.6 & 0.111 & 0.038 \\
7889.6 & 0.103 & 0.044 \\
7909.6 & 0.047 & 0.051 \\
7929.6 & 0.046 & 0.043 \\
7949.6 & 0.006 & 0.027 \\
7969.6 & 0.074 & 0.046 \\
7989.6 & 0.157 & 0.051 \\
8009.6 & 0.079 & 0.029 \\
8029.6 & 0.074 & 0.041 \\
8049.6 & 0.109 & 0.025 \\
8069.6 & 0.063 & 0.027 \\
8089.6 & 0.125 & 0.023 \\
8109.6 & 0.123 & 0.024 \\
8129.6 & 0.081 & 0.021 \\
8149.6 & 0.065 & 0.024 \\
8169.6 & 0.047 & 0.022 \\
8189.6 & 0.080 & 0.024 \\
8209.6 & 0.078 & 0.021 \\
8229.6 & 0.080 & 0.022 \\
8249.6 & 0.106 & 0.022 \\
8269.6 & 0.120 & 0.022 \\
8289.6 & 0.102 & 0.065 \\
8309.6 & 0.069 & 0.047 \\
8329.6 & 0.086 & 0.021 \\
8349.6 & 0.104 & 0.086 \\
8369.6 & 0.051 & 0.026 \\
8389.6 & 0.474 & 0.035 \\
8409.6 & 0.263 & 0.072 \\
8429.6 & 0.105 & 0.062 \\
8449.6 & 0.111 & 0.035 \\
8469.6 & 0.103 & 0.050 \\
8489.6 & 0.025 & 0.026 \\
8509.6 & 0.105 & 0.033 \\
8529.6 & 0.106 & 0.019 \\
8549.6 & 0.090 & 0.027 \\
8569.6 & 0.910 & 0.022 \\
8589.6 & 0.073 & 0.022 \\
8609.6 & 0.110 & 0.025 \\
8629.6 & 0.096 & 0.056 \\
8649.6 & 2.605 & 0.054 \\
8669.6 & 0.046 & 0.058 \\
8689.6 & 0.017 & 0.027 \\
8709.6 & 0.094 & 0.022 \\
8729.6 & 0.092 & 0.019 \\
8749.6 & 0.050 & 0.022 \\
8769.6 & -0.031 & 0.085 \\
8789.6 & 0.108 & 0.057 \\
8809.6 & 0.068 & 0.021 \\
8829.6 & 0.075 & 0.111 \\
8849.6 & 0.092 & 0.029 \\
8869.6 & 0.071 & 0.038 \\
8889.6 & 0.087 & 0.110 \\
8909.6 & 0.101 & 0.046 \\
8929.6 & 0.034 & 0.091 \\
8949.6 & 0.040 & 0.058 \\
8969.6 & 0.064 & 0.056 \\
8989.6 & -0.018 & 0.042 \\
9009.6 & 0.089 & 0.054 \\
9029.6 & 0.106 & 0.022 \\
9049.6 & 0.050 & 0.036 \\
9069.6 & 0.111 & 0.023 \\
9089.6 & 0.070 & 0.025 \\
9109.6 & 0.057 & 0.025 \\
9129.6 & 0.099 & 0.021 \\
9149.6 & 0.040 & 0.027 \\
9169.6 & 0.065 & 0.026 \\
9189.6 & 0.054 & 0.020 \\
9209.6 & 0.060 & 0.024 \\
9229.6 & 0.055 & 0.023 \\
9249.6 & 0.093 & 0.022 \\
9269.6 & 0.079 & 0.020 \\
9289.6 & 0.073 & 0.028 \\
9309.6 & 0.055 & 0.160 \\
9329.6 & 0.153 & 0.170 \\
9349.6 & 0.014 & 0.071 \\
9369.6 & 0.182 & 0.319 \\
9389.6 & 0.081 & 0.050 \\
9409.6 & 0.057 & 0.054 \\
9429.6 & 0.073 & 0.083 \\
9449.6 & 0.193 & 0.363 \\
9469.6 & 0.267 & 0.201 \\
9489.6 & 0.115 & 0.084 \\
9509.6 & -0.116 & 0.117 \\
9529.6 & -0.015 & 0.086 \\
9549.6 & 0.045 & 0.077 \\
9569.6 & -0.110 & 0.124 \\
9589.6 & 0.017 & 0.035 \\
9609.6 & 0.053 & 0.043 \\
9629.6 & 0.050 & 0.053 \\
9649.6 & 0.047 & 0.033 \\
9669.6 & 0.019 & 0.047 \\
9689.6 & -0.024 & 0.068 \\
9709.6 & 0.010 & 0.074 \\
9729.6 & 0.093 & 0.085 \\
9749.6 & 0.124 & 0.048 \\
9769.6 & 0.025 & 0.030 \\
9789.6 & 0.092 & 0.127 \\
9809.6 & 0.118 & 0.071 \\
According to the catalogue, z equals 0.727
